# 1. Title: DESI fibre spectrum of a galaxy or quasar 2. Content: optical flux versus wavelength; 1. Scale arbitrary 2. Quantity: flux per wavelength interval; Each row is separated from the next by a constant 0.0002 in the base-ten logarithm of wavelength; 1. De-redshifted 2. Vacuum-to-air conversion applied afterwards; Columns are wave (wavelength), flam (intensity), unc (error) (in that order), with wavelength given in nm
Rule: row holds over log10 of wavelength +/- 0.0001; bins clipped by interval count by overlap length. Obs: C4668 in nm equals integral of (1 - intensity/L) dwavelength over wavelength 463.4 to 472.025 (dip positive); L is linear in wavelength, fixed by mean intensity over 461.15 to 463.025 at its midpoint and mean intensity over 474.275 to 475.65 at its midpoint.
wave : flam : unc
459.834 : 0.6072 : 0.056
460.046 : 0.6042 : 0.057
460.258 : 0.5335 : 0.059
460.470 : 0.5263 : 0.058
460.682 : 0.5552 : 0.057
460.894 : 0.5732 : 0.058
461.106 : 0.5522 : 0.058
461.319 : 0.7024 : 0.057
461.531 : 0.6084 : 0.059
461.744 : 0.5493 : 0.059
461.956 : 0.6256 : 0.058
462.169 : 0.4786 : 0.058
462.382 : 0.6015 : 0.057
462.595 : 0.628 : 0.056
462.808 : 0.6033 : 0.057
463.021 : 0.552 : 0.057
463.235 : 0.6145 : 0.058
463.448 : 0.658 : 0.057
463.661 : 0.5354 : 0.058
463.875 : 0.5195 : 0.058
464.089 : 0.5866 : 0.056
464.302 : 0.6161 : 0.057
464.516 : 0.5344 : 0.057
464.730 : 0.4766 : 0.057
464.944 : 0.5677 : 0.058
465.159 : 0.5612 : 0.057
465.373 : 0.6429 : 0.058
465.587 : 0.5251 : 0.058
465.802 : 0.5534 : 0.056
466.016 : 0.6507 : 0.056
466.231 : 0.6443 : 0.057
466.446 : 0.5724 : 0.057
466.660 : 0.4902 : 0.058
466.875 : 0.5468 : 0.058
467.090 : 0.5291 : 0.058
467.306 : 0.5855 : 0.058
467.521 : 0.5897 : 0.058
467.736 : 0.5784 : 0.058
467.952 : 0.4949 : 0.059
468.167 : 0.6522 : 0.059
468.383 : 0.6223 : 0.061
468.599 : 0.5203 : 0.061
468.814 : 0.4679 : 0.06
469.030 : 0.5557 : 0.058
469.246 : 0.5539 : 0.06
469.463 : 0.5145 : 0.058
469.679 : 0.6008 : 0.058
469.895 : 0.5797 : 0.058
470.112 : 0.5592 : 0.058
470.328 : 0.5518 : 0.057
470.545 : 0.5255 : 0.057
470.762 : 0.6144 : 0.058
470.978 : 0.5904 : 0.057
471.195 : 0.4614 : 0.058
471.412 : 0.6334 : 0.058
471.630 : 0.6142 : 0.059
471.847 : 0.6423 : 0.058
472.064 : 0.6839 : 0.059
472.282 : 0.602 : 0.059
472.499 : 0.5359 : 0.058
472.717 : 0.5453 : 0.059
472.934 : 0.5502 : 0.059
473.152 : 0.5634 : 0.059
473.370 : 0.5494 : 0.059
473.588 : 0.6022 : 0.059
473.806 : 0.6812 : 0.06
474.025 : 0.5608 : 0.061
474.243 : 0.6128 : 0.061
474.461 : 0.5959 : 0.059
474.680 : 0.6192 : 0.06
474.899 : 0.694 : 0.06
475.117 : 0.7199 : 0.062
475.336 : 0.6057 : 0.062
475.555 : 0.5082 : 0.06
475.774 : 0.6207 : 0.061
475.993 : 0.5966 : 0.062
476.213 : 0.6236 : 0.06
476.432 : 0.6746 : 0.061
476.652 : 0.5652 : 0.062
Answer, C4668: 0.56 nm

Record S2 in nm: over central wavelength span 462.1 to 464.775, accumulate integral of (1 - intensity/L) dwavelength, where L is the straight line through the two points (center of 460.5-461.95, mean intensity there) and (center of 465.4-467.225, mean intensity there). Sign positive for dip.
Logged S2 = 0.03 nm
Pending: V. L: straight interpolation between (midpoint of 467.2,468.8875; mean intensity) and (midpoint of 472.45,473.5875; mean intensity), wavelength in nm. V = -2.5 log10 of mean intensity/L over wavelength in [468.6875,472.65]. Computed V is -0.02 mag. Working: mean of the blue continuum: 0.566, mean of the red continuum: 0.555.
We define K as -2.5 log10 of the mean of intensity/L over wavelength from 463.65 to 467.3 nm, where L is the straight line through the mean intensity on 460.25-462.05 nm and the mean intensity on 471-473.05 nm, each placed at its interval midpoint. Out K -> 0.04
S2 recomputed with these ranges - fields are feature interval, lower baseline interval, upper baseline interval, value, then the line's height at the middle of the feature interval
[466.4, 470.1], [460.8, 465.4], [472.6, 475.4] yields 0.232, 0.593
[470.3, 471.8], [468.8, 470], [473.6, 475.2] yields 0.015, 0.58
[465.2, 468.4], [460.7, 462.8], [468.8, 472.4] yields 0.029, 0.582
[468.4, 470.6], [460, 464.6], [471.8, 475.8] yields 0.179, 0.595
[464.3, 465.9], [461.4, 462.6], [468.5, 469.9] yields 0.020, 0.563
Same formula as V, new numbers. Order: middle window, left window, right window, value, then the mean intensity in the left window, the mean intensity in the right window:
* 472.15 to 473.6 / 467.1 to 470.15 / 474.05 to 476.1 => 0.06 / 0.561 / 0.617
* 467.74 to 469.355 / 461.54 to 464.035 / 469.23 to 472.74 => 0.05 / 0.58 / 0.578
